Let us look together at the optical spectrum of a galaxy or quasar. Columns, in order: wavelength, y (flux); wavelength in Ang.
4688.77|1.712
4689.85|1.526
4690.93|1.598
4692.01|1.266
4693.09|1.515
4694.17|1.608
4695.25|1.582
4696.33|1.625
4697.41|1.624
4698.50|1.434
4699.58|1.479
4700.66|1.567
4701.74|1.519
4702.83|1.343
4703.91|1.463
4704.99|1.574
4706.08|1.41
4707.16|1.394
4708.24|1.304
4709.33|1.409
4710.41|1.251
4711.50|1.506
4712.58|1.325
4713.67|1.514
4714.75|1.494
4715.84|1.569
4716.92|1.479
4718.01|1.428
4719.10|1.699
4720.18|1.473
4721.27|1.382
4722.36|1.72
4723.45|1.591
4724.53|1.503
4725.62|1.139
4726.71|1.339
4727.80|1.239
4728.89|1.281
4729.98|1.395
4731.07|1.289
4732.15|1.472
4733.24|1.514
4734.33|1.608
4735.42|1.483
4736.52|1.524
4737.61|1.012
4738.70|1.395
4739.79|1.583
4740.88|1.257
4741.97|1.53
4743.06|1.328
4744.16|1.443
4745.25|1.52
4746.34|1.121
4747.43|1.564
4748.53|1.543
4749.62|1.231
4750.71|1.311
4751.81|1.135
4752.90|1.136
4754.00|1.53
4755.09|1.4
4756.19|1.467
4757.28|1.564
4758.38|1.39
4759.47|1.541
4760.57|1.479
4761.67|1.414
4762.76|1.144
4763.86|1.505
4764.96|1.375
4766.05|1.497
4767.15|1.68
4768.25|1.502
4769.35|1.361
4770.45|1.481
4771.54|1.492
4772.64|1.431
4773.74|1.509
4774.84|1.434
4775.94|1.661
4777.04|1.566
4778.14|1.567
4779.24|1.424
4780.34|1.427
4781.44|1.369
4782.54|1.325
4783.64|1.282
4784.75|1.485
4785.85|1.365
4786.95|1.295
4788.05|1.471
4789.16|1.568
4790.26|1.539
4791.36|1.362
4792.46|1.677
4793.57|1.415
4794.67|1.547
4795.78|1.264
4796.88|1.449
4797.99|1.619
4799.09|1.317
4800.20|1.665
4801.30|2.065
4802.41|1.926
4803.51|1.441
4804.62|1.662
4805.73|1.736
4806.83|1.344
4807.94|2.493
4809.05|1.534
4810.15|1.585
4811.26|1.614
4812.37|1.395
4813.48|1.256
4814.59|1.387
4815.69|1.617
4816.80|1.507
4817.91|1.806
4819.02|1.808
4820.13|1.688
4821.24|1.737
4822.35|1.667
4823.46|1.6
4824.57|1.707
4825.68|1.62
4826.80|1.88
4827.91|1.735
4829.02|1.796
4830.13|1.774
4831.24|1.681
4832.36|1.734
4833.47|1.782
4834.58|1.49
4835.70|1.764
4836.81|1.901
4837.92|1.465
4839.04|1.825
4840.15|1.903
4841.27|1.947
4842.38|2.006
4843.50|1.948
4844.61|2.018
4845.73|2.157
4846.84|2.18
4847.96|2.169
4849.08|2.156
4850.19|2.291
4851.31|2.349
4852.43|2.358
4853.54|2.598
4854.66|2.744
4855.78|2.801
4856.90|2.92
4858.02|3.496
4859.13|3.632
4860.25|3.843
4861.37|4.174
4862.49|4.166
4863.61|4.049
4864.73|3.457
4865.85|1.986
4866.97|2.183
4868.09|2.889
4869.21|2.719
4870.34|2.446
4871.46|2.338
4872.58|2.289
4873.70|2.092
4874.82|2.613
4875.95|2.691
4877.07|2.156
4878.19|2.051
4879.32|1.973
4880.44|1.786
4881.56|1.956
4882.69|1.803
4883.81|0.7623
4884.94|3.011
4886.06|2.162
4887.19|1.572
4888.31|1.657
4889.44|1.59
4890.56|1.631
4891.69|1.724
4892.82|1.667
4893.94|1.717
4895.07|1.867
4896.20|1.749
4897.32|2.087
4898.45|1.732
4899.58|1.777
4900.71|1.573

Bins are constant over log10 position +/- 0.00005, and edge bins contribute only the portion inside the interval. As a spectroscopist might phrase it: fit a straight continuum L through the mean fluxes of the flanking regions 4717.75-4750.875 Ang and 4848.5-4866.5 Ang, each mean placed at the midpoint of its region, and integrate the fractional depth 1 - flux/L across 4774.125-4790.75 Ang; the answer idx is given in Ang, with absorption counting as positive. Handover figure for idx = 4.88 Ang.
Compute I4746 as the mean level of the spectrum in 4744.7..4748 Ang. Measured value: 1.4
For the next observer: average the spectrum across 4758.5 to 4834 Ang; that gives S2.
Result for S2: 1.56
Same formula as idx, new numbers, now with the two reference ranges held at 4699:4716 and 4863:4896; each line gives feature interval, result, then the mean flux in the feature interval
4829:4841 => 1.4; 1.74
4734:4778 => 5.8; 1.43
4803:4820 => 2.4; 1.61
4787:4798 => 2.0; 1.48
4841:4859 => -3.3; 2.42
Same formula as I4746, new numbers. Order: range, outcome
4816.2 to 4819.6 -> 1.7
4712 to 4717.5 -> 1.48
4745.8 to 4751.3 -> 1.35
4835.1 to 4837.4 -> 1.82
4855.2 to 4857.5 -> 2.86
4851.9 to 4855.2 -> 2.57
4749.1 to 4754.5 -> 1.27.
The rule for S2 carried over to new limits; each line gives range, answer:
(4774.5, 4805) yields 1.51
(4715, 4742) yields 1.43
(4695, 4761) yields 1.43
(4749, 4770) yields 1.4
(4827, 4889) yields 2.31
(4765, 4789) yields 1.46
